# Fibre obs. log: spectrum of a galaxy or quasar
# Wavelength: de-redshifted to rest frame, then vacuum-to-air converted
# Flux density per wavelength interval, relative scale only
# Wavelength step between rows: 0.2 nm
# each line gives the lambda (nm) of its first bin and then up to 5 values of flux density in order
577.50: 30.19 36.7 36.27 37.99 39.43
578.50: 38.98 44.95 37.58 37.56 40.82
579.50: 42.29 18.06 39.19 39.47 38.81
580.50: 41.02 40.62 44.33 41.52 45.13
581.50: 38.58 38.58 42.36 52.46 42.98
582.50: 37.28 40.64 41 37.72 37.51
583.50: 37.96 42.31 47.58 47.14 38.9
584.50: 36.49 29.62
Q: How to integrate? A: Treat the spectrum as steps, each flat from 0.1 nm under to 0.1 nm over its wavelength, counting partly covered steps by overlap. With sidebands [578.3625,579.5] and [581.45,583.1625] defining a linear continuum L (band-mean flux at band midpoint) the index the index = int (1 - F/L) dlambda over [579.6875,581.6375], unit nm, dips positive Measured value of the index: 0.06 nm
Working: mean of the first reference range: 40.2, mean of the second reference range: 41.4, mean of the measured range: 39.6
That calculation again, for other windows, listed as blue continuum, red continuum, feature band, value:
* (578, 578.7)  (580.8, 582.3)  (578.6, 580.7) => 0.15 nm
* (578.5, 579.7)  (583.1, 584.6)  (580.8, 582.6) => -0.12 nm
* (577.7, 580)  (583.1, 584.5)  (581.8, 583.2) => -0.06 nm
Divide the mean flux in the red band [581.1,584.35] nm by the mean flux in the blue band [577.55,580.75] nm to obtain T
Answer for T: 1.10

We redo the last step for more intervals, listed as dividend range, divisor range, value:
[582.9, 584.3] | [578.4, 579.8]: 1.12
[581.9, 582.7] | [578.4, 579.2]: 1.10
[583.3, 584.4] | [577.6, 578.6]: 1.12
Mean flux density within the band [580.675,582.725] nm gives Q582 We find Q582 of 42.3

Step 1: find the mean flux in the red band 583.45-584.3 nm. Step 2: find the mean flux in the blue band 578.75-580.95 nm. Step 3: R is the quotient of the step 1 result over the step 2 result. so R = 1.1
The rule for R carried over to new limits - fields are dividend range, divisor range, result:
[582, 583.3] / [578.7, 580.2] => 1.13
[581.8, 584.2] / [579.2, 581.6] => 1.08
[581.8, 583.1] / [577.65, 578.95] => 1.09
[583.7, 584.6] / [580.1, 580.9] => 1.05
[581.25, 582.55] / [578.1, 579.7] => 1.10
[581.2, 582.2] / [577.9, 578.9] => 1.09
